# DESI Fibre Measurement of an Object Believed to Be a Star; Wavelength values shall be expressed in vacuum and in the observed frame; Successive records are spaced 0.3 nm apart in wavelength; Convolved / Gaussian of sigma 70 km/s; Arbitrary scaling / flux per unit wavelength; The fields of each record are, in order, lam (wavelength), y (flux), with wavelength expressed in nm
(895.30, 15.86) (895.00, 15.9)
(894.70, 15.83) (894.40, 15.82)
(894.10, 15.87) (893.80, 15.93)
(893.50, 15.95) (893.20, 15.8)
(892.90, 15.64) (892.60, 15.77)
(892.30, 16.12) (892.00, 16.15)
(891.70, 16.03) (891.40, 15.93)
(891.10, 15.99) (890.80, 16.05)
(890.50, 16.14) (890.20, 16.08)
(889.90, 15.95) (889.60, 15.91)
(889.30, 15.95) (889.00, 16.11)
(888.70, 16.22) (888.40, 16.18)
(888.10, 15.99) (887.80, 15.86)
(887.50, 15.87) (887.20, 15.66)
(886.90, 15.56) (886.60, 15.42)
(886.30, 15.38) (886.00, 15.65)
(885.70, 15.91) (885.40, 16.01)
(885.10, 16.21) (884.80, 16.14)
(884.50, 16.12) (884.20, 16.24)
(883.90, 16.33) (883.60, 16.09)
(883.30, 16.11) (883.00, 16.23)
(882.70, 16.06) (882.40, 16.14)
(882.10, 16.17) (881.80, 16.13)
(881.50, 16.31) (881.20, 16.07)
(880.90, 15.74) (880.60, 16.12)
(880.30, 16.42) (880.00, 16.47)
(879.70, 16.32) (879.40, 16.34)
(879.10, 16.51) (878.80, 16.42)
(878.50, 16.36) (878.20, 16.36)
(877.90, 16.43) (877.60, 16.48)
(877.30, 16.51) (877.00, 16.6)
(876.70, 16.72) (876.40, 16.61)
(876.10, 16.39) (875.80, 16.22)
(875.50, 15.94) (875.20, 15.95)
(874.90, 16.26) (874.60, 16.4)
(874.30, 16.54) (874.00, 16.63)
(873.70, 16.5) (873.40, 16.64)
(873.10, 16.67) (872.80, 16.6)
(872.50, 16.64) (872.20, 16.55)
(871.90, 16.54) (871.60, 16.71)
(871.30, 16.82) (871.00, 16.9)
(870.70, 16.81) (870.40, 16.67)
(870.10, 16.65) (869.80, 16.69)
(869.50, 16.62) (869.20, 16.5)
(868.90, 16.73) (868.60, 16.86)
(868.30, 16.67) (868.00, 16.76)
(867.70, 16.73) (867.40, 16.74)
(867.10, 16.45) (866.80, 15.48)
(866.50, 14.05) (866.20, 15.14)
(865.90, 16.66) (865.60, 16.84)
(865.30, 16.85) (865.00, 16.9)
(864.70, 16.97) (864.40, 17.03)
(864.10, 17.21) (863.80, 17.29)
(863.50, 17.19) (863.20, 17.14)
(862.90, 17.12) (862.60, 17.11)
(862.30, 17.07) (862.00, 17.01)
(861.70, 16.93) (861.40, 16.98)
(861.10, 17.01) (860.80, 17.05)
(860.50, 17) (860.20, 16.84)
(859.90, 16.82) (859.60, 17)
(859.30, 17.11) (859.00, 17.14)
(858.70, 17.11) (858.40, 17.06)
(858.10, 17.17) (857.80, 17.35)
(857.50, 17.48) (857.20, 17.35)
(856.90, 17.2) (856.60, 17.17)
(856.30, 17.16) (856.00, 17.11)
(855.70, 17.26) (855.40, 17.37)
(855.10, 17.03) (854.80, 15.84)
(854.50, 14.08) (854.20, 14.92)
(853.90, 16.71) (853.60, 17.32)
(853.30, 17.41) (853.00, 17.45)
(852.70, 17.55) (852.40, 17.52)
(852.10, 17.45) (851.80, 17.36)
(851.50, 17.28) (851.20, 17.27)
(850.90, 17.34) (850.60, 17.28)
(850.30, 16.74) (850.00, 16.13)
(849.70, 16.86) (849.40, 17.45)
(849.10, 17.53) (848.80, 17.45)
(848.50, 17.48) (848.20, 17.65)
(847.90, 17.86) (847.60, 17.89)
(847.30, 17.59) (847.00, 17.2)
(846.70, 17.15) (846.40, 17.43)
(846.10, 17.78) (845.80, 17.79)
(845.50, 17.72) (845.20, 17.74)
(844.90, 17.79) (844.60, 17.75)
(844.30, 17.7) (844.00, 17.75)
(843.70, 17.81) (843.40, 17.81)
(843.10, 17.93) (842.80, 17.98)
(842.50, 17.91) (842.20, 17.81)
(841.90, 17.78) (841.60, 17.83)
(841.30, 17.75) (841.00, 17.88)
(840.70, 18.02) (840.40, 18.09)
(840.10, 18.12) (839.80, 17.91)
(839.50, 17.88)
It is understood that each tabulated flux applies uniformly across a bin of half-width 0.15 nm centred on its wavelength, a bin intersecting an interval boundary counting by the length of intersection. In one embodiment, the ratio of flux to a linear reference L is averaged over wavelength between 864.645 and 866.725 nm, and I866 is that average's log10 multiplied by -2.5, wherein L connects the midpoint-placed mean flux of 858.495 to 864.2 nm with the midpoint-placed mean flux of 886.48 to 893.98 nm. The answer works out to 0.049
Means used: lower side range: 17.1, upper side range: 15.9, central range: 16.1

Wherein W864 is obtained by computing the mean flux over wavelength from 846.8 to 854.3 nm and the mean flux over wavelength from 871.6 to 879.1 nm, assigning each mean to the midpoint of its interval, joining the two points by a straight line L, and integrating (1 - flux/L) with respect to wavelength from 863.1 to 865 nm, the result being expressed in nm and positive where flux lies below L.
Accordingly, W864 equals -0.03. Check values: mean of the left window 17.2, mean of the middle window 17.1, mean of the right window 16.5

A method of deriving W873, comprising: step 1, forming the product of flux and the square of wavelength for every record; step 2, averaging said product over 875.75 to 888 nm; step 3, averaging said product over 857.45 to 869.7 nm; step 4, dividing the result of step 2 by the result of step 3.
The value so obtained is 1.00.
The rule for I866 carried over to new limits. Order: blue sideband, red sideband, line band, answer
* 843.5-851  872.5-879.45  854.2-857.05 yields 0.037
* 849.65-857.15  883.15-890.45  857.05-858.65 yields -0.031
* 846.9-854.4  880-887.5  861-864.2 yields -0.020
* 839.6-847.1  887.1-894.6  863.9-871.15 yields 0.020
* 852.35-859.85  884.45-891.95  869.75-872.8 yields -0.015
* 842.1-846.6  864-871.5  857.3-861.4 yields -0.006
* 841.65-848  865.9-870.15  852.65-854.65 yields 0.048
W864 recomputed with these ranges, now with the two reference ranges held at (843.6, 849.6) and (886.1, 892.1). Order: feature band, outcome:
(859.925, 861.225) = 0.01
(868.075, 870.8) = 0.00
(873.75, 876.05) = 0.03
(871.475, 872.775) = 0.00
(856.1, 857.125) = 0.00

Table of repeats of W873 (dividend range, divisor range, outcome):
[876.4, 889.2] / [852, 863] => 1.01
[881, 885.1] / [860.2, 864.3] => 0.99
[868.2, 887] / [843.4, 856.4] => 1.01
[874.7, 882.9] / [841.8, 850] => 1.00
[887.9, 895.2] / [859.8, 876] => 1.01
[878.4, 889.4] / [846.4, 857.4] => 1.01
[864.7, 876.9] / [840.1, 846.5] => 0.99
